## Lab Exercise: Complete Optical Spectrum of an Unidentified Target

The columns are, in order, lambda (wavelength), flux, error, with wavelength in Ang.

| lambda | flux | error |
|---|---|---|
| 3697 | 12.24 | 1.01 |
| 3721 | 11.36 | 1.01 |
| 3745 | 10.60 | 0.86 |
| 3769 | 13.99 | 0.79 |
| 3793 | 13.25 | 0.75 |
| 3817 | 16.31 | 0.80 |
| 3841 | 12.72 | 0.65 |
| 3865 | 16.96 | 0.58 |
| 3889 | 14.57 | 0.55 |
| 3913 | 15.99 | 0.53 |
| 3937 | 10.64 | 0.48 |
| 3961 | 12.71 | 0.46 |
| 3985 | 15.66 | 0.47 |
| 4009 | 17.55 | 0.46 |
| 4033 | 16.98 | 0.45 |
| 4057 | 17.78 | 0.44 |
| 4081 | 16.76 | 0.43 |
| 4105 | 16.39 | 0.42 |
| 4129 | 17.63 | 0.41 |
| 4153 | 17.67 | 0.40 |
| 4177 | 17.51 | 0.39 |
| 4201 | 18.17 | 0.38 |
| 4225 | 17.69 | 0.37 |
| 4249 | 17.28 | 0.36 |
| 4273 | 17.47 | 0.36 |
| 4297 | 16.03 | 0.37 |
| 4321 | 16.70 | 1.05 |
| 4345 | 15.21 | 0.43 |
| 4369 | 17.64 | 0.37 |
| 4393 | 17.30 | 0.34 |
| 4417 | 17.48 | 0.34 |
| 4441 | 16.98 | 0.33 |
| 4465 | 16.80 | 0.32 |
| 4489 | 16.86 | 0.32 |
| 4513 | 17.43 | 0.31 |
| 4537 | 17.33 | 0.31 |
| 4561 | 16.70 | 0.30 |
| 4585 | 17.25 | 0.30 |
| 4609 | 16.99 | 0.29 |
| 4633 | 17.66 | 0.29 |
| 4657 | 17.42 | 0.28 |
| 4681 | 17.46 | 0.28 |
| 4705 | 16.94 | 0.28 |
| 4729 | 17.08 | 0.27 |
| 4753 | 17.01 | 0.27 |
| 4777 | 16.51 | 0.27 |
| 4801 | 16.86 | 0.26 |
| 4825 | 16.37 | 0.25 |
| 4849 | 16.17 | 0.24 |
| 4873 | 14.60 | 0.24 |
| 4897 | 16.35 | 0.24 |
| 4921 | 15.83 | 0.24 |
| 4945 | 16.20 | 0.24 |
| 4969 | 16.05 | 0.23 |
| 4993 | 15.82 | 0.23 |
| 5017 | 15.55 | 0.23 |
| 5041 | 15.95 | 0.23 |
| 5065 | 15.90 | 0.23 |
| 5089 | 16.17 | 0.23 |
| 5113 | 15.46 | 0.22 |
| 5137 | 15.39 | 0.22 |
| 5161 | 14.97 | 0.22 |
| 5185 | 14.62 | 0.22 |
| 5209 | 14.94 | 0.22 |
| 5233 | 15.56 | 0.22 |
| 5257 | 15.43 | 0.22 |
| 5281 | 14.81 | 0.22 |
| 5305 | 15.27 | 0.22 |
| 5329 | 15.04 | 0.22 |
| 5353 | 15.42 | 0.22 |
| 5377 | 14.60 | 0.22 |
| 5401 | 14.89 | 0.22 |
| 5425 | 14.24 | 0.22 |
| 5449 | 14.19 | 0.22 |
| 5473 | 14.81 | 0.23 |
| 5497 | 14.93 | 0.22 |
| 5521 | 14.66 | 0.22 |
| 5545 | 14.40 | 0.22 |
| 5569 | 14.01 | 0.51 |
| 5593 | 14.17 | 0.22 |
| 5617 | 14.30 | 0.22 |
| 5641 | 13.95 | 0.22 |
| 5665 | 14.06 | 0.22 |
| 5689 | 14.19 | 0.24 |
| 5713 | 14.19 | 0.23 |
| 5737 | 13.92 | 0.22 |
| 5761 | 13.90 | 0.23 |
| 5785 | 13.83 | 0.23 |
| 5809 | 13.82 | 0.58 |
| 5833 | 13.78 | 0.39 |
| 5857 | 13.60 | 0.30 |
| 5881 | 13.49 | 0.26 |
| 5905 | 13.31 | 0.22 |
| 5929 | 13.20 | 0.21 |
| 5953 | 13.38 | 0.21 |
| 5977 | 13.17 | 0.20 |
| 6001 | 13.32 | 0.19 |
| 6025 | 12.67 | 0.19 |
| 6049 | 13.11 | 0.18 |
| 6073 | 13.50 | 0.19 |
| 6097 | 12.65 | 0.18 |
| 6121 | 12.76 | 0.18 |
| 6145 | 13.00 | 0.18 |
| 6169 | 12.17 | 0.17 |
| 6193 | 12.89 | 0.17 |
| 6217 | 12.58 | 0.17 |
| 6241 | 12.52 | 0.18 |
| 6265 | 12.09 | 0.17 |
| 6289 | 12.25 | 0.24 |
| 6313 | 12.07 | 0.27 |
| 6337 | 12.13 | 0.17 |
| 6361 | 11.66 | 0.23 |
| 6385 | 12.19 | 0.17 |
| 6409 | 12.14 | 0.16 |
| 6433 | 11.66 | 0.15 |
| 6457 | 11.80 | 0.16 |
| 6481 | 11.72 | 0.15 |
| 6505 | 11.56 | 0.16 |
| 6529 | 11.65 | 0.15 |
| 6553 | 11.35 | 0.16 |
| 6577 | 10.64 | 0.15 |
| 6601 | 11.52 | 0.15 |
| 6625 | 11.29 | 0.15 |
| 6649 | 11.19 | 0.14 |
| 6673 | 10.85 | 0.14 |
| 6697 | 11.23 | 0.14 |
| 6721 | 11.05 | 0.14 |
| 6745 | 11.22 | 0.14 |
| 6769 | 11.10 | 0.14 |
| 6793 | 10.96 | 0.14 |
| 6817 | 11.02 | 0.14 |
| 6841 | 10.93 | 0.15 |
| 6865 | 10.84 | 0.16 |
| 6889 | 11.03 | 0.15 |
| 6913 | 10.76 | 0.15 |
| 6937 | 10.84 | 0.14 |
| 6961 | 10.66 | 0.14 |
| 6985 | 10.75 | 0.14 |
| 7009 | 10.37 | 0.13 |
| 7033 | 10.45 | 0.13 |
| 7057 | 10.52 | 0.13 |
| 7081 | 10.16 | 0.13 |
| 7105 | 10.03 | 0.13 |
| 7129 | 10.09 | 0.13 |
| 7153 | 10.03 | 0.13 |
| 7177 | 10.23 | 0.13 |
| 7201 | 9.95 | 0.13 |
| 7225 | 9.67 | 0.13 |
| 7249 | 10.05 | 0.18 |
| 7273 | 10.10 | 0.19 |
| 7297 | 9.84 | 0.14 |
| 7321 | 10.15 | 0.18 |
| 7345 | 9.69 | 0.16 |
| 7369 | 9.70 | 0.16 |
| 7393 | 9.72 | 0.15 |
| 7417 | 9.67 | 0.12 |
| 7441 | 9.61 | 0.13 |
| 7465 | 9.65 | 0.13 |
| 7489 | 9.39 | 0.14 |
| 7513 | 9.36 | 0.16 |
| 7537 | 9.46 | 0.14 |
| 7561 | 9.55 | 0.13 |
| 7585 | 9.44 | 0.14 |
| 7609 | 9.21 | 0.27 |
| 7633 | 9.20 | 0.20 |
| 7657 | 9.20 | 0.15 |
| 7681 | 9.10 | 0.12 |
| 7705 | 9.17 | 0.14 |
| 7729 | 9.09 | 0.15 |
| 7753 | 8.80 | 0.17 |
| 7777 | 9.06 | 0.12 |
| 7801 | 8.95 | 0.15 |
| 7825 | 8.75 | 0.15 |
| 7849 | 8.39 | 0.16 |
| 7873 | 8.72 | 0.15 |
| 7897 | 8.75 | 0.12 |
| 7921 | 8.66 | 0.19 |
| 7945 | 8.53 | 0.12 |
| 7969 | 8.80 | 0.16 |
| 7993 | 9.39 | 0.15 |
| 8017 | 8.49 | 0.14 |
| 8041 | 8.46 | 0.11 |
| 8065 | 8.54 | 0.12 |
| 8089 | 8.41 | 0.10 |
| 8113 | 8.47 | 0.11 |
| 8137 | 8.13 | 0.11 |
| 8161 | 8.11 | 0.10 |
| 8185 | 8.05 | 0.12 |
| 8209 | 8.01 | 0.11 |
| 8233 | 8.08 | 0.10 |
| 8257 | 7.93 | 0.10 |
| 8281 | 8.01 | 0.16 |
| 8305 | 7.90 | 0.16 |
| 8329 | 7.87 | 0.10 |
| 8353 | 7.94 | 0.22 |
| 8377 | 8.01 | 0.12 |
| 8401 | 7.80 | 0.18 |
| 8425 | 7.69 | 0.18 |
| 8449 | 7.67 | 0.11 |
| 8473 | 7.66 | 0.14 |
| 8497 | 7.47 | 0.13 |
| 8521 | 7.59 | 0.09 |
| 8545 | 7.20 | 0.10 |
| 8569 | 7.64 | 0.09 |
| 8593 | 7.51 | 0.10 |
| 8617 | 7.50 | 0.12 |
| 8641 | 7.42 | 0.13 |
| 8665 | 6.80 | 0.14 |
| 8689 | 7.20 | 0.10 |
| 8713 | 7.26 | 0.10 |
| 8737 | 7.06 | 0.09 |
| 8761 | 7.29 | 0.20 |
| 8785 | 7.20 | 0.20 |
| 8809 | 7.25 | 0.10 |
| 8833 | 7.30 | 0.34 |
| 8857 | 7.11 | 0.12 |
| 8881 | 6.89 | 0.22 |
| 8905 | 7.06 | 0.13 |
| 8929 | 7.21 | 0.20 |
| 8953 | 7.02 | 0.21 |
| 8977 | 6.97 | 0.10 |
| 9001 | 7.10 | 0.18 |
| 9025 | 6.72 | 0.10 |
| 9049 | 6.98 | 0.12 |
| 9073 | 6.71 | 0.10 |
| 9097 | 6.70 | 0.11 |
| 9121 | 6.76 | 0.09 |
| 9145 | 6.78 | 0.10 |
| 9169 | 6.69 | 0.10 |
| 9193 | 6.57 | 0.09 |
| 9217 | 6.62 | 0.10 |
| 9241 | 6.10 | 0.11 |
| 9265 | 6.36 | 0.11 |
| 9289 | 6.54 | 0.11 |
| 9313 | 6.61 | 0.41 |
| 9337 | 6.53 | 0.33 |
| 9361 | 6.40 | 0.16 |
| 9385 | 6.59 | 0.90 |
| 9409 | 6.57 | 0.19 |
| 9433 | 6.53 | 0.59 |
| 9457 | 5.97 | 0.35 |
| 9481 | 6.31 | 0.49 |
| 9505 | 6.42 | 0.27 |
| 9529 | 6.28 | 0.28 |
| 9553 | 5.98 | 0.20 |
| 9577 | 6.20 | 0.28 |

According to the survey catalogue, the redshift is 0.00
